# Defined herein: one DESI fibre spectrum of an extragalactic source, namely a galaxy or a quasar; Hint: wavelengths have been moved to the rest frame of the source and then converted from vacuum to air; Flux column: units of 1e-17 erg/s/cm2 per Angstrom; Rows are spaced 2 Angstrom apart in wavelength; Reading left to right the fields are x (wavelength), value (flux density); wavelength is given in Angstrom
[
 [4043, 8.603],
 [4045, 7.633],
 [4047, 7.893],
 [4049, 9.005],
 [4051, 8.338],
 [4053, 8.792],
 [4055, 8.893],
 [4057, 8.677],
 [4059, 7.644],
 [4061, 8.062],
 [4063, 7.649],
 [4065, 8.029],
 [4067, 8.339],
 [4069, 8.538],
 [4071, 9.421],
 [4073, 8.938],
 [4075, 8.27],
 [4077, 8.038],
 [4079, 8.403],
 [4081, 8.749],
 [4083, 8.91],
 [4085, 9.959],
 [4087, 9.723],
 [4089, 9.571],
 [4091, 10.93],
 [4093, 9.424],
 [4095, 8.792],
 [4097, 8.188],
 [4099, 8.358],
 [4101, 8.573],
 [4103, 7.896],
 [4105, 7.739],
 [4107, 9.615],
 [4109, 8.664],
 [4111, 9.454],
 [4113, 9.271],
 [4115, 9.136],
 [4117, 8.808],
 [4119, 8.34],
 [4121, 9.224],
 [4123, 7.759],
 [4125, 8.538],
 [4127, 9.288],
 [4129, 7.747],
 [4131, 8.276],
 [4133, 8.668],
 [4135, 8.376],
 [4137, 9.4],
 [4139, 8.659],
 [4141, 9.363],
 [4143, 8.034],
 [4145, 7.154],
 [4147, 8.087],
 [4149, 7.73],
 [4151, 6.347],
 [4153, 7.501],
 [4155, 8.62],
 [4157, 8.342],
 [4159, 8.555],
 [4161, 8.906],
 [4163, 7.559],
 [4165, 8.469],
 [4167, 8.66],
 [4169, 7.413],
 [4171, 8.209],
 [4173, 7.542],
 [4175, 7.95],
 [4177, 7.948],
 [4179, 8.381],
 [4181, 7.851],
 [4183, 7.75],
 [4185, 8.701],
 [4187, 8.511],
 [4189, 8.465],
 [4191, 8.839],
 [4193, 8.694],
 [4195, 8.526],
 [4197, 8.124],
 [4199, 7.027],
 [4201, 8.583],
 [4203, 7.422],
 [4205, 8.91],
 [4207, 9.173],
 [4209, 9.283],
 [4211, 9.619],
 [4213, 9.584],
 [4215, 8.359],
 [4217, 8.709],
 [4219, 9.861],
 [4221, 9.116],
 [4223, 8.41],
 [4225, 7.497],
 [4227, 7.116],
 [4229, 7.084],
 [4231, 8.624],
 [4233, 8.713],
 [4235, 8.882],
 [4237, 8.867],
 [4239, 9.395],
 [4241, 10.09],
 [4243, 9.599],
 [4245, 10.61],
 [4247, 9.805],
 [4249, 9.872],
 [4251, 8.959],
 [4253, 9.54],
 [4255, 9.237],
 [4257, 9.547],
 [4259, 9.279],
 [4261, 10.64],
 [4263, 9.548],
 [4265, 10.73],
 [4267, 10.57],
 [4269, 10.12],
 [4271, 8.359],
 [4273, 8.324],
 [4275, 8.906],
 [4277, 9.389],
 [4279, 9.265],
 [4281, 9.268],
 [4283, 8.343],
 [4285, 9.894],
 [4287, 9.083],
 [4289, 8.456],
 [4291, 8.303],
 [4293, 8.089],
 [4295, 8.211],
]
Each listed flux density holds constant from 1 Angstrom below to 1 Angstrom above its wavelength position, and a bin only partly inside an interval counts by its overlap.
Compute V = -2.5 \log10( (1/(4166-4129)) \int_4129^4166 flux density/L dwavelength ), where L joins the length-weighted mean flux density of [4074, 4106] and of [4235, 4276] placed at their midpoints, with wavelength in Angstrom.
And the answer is 0.112 mag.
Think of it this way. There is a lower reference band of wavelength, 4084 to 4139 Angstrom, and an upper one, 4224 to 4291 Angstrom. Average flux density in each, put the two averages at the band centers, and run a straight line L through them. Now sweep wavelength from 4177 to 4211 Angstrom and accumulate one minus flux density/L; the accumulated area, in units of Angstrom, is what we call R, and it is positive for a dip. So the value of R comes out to 2.4 Angstrom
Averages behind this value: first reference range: 8.87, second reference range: 9.19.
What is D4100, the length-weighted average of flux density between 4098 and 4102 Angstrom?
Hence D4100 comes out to 8.47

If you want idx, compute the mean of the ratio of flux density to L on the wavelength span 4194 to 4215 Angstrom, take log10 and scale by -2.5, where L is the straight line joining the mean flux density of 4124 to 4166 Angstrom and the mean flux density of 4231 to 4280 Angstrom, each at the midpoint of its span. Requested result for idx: 0.04 mag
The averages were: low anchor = 8.27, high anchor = 9.49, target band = 8.61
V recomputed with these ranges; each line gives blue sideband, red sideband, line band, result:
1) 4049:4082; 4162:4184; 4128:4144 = -0.06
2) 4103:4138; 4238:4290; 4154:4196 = 0.09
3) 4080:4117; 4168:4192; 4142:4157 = 0.11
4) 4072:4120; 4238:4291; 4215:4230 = 0.13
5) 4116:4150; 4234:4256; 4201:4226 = 0.05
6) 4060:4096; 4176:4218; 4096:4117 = 0.01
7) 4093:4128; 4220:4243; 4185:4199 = 0.02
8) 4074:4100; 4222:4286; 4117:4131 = 0.07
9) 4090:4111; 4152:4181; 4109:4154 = 0.01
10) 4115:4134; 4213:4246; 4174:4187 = 0.07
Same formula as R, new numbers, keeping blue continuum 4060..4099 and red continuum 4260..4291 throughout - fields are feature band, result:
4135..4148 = 0.8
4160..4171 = 1.0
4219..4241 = 1.7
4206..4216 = 0.0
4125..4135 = 0.5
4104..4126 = 0.4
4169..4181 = 1.5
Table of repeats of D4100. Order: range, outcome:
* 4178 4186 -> 8.17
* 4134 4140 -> 8.81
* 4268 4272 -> 9.24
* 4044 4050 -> 8.18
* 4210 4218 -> 9.07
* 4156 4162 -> 8.6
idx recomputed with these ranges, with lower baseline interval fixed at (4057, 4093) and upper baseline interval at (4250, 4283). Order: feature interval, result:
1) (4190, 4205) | 0.123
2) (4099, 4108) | 0.056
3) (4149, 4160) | 0.155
